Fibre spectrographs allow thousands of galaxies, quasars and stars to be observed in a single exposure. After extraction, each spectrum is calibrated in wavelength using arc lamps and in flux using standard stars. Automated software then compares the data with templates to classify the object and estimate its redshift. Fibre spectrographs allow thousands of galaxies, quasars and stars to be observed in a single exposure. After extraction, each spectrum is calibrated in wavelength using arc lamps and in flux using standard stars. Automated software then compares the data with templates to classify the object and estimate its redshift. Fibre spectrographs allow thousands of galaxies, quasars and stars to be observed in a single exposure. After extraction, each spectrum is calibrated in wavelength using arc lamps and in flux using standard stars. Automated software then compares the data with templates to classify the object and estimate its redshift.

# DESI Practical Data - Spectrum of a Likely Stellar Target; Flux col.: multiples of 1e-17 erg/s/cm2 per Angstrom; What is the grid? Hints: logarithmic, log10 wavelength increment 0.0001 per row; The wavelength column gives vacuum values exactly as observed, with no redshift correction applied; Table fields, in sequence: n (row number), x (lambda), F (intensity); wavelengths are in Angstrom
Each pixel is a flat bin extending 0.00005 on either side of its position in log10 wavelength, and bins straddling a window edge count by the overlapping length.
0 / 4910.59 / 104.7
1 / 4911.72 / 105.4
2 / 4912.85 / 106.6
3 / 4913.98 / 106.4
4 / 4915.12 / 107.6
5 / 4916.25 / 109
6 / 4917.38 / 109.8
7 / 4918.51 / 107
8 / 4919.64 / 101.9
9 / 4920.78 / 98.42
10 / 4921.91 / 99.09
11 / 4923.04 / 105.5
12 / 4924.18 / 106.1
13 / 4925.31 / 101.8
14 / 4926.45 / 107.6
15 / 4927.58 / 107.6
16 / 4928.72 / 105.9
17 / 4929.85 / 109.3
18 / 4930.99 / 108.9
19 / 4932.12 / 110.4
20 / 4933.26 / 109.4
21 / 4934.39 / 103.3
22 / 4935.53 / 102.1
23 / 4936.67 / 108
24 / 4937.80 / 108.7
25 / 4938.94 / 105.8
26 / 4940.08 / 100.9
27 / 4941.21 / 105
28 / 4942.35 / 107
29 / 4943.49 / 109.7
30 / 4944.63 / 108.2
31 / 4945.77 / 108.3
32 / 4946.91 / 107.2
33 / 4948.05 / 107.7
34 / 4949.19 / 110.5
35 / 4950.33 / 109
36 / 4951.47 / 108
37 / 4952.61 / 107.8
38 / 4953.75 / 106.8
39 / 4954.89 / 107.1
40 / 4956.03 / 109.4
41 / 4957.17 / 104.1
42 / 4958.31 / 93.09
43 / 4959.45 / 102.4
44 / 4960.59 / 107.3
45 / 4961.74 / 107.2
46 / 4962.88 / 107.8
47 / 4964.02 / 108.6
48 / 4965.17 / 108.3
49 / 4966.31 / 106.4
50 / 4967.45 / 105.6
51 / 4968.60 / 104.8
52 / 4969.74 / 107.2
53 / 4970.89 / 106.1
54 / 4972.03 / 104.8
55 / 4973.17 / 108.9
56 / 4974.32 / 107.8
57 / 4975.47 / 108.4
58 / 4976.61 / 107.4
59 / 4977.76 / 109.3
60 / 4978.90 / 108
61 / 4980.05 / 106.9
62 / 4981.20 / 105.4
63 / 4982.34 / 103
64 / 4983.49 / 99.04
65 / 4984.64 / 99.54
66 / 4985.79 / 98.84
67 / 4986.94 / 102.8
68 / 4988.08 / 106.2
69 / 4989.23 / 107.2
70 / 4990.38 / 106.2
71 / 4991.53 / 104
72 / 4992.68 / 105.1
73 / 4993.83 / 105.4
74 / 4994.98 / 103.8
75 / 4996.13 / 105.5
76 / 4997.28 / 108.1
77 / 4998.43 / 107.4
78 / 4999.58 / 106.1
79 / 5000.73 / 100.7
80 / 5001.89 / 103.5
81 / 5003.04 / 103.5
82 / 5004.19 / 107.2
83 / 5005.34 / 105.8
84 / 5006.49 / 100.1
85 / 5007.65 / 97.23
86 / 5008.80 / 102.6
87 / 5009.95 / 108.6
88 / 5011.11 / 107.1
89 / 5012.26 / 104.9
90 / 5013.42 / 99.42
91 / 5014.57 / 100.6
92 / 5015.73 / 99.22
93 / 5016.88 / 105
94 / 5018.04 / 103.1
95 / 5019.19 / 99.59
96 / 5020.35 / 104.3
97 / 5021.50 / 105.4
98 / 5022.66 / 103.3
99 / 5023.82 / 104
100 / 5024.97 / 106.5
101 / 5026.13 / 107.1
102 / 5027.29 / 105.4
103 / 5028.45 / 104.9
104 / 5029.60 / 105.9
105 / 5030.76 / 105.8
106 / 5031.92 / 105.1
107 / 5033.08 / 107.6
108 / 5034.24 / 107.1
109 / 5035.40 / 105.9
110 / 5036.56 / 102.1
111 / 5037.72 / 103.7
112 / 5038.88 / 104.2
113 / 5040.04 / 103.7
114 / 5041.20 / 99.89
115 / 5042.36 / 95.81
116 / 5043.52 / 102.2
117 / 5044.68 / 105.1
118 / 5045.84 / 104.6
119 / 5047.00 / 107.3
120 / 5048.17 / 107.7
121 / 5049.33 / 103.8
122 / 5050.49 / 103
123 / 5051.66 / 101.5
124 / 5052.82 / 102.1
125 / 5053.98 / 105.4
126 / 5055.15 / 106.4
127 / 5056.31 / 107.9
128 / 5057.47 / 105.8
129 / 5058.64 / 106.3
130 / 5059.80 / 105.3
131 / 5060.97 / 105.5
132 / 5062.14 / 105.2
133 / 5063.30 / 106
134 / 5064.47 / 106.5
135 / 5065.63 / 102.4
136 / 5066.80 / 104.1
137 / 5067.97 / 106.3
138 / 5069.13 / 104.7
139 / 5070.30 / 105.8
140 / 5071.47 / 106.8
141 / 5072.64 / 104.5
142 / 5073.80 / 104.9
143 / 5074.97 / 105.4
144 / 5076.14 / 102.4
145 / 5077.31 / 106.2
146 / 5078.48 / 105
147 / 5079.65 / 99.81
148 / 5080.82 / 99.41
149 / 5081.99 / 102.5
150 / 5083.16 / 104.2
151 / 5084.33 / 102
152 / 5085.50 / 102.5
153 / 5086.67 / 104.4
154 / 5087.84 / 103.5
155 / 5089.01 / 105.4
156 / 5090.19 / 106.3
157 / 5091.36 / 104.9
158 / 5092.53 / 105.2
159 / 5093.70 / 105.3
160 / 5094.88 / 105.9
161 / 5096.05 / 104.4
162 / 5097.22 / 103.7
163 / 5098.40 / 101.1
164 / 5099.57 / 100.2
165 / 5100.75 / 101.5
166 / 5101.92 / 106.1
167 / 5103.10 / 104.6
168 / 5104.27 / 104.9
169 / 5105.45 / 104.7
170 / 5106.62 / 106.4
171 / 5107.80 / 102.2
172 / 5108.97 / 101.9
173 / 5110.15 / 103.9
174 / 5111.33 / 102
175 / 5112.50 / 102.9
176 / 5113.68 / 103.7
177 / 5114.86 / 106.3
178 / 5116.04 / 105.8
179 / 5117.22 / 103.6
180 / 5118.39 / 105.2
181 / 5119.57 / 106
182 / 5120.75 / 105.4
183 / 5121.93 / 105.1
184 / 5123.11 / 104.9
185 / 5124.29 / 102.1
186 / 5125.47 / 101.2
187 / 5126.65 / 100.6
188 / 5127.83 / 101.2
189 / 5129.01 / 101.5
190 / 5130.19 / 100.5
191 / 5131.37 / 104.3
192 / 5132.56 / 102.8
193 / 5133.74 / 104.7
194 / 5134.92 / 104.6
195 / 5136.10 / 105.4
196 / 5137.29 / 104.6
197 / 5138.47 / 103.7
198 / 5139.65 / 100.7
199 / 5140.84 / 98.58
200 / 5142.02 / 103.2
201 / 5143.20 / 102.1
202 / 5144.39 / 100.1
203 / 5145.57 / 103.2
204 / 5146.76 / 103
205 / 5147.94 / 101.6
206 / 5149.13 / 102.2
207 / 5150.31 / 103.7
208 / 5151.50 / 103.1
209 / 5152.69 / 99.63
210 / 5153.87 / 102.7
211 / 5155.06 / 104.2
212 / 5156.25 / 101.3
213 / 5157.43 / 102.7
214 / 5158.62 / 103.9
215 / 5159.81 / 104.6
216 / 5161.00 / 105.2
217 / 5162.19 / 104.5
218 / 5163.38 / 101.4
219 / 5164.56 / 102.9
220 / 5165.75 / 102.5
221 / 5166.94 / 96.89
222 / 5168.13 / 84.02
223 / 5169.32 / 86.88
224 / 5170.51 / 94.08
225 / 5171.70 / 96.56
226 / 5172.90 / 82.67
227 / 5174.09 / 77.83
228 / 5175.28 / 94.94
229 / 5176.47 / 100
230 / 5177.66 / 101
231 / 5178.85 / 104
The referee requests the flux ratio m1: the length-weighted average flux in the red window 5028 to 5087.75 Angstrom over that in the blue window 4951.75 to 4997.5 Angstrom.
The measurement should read 0.99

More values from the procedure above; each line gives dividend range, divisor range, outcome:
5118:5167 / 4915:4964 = 0.97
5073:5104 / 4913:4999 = 0.98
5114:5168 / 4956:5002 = 0.98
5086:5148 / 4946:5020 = 0.99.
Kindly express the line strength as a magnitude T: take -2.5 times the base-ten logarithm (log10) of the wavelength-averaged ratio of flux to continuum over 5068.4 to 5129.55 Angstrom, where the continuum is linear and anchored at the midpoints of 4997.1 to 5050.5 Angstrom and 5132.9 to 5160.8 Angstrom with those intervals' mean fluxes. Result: -0.01 mag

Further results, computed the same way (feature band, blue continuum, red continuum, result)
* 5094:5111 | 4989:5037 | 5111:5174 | -0.01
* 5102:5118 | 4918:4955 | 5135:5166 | -0.01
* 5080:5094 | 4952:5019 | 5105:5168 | 0.00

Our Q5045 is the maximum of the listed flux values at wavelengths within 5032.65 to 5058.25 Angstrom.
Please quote 107.9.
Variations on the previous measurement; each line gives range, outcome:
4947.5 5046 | 110.5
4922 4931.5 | 109.3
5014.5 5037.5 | 107.6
